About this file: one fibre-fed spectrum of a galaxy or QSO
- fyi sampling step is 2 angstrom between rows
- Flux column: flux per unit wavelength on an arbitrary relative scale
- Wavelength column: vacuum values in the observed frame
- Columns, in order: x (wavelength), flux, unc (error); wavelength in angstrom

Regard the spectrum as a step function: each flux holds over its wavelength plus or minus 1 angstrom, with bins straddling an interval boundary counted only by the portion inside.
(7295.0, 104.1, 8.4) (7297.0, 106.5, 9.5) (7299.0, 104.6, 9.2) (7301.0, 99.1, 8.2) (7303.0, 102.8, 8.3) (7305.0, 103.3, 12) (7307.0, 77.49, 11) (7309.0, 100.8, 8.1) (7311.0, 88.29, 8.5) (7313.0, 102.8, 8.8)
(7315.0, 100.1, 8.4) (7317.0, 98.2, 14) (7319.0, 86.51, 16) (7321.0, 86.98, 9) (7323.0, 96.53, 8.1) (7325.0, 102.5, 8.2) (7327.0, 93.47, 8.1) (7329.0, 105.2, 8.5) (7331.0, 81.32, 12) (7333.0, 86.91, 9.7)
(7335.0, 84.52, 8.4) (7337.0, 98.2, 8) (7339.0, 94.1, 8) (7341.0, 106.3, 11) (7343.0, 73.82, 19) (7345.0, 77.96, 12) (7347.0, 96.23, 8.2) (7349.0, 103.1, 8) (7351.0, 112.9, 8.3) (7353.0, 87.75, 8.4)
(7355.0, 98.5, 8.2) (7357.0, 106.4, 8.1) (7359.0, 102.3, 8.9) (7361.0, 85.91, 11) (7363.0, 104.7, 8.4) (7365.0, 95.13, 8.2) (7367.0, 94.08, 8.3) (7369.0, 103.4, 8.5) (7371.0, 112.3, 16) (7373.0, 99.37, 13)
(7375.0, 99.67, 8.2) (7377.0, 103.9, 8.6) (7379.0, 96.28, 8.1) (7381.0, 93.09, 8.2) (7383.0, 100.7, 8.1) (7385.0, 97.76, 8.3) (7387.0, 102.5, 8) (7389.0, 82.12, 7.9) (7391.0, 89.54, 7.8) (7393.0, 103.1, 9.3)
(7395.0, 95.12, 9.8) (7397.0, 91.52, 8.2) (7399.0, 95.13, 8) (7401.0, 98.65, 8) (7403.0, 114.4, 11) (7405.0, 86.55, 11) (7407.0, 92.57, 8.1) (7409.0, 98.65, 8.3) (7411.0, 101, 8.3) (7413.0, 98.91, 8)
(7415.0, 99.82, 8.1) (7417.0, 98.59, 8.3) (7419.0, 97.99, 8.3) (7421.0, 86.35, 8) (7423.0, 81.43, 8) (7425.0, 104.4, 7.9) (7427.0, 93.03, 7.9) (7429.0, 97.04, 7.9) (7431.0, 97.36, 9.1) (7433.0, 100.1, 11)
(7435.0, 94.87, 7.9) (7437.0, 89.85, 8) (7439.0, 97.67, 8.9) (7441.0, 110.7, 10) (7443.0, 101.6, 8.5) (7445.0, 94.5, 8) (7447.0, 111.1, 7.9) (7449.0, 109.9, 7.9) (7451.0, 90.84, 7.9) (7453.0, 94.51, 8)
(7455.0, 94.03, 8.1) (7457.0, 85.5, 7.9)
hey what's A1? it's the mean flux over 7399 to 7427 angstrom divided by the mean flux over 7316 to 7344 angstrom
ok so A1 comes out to 1.0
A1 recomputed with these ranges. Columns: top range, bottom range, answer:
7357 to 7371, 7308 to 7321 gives 1.04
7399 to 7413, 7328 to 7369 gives 1.04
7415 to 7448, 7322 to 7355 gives 1.04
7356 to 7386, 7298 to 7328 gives 1.04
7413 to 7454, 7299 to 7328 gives 1.02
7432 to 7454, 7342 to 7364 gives 1.04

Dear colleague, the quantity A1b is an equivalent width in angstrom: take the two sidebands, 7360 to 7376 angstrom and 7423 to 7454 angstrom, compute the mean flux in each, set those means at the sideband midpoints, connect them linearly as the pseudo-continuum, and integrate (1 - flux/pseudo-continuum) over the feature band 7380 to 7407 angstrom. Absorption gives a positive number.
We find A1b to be 0.8 angstrom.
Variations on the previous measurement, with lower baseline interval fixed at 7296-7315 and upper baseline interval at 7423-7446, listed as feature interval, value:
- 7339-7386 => 0.1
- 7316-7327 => 0.5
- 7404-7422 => 0.4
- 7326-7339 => 0.9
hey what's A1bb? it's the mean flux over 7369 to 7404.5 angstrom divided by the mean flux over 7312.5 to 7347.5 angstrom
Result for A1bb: 1.1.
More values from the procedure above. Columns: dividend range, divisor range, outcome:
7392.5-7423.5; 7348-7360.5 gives 0.95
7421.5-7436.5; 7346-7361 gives 0.95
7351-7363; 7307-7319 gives 1.03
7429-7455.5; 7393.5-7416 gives 1.01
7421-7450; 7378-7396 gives 1.03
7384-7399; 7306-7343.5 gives 1.02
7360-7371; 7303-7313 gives 1.04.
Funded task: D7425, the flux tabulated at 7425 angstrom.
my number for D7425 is 104.4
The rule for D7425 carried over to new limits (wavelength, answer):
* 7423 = 81.43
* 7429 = 97.04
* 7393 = 103.1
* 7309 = 100.8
